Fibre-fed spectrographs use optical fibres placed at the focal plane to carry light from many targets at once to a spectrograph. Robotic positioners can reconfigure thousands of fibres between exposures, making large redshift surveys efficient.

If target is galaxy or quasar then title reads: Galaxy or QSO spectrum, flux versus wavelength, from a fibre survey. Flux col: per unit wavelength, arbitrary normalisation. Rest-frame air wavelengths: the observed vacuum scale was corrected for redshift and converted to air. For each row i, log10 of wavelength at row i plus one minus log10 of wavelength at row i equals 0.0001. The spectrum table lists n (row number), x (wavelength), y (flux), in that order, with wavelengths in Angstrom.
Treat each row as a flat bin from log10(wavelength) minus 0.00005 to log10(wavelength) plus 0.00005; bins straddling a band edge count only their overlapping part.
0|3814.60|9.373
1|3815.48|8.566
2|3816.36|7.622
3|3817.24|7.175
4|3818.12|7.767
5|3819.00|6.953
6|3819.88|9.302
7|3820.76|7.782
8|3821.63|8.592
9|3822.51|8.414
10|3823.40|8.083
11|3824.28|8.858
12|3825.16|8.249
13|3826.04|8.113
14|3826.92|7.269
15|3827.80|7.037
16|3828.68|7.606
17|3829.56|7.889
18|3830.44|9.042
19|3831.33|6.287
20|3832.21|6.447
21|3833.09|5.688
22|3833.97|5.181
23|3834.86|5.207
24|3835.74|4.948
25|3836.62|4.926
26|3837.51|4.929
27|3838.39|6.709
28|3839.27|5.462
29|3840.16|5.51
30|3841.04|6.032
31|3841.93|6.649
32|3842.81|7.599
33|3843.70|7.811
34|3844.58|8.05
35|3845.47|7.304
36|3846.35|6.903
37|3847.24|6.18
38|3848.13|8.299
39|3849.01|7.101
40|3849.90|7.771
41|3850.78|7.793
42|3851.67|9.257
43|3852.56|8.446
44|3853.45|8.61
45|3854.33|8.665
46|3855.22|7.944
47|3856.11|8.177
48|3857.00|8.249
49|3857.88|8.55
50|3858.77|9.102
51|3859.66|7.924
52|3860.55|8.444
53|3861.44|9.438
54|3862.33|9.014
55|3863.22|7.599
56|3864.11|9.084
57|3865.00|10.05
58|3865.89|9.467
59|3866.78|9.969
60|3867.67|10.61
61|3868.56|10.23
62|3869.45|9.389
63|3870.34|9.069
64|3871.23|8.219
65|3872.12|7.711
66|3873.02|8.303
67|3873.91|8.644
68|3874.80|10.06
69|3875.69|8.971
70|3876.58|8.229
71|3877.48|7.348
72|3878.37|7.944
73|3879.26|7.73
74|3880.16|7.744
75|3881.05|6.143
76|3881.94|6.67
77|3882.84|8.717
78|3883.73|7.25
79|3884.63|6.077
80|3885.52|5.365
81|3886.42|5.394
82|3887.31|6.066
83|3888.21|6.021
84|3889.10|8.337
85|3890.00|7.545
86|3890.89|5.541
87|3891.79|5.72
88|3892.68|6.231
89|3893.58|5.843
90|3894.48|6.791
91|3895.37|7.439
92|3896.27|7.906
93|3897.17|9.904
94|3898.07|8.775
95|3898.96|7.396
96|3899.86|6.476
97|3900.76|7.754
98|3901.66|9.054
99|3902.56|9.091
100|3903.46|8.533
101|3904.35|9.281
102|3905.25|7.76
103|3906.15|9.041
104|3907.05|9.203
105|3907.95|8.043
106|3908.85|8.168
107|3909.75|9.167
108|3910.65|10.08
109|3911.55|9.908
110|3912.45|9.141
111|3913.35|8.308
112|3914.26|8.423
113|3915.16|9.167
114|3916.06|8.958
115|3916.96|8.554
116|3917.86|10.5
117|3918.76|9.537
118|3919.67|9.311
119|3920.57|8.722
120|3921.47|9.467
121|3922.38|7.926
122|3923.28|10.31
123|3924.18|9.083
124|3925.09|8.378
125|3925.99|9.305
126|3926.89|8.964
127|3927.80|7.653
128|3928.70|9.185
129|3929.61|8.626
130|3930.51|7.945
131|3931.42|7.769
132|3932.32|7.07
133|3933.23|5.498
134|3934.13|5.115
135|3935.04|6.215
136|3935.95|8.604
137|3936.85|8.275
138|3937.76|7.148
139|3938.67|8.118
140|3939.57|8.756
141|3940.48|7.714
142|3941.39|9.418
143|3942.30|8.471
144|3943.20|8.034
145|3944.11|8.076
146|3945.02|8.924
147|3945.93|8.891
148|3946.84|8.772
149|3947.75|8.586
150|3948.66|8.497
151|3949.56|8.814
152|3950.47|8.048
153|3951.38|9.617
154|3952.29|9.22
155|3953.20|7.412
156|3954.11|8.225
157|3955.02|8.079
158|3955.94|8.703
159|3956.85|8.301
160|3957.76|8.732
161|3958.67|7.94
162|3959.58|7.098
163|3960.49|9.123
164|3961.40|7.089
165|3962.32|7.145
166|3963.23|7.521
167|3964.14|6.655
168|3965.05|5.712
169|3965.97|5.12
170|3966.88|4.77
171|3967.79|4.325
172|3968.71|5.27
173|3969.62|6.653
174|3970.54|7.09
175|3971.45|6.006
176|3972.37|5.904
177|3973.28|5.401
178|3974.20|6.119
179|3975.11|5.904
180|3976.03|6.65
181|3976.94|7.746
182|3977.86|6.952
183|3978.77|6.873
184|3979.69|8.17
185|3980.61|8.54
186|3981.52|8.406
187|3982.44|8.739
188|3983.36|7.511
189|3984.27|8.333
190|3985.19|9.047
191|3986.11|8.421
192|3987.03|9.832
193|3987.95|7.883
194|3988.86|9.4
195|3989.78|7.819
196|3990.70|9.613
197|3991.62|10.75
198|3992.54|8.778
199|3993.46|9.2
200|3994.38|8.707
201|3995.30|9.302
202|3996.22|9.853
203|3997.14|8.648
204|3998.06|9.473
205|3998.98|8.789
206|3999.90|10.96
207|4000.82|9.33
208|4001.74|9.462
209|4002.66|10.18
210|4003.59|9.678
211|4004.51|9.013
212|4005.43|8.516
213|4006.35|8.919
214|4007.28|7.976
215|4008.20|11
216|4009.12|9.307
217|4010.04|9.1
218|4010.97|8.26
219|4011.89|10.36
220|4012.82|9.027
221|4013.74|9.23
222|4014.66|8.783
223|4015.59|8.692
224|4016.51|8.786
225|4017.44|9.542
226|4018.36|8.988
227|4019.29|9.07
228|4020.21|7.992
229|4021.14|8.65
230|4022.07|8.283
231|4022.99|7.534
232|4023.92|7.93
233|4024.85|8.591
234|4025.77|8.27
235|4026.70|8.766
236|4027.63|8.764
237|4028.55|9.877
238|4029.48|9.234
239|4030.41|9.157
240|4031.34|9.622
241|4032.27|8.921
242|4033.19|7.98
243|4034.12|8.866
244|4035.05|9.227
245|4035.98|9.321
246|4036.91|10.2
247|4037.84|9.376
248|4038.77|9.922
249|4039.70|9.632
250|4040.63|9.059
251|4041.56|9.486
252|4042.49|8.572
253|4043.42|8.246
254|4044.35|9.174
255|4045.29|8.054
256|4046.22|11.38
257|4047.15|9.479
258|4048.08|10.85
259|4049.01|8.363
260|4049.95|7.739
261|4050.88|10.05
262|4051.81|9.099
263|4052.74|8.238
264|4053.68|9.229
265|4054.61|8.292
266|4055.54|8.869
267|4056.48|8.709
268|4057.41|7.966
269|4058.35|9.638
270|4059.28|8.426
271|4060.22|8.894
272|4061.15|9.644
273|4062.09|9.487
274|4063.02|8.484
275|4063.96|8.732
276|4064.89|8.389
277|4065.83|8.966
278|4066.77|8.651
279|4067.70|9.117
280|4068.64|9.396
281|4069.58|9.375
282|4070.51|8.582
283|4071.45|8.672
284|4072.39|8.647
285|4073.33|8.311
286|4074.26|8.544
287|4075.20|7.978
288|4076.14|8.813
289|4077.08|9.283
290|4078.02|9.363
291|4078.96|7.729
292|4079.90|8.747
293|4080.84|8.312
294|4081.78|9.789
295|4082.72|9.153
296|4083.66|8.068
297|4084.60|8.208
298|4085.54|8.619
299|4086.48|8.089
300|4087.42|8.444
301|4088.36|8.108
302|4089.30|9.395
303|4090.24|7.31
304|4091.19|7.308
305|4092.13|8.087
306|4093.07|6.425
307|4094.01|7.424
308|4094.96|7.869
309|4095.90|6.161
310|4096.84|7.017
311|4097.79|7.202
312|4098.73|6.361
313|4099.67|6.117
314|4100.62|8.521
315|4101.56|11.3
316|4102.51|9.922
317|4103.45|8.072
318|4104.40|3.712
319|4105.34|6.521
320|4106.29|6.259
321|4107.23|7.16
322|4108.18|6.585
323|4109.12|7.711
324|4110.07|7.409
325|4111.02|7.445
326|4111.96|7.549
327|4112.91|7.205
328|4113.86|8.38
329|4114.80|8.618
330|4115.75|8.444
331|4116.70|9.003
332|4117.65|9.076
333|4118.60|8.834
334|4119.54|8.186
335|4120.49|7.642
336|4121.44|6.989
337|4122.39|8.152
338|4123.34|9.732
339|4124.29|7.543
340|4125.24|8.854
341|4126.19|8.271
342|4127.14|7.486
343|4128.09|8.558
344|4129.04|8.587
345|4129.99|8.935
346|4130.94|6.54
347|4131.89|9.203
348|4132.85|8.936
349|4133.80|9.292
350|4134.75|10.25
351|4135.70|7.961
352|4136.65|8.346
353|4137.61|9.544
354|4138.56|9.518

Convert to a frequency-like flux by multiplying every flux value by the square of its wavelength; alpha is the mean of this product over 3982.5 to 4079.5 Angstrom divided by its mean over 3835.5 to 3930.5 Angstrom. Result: 1.20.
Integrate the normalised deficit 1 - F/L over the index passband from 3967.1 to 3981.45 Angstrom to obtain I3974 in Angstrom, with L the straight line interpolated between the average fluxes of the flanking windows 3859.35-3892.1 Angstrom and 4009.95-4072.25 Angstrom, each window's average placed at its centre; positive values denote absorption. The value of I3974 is 3.4 Angstrom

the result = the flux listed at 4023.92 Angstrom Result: 7.93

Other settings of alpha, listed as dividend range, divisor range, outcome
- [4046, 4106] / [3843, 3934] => 1.13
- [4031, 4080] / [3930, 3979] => 1.27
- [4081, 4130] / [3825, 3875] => 1.16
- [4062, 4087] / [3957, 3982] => 1.35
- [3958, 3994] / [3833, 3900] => 1.04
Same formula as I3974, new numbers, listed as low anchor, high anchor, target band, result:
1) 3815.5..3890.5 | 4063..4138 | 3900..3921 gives -2.94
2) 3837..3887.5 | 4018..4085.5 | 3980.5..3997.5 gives -0.65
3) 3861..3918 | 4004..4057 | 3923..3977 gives 5.77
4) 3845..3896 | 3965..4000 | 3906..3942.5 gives -3.16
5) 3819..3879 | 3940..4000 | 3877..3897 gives 2.64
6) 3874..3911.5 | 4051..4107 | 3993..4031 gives -4.51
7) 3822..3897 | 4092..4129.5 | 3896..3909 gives -1.40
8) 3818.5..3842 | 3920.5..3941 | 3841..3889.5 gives -4.78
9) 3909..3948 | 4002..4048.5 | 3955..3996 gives 5.61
